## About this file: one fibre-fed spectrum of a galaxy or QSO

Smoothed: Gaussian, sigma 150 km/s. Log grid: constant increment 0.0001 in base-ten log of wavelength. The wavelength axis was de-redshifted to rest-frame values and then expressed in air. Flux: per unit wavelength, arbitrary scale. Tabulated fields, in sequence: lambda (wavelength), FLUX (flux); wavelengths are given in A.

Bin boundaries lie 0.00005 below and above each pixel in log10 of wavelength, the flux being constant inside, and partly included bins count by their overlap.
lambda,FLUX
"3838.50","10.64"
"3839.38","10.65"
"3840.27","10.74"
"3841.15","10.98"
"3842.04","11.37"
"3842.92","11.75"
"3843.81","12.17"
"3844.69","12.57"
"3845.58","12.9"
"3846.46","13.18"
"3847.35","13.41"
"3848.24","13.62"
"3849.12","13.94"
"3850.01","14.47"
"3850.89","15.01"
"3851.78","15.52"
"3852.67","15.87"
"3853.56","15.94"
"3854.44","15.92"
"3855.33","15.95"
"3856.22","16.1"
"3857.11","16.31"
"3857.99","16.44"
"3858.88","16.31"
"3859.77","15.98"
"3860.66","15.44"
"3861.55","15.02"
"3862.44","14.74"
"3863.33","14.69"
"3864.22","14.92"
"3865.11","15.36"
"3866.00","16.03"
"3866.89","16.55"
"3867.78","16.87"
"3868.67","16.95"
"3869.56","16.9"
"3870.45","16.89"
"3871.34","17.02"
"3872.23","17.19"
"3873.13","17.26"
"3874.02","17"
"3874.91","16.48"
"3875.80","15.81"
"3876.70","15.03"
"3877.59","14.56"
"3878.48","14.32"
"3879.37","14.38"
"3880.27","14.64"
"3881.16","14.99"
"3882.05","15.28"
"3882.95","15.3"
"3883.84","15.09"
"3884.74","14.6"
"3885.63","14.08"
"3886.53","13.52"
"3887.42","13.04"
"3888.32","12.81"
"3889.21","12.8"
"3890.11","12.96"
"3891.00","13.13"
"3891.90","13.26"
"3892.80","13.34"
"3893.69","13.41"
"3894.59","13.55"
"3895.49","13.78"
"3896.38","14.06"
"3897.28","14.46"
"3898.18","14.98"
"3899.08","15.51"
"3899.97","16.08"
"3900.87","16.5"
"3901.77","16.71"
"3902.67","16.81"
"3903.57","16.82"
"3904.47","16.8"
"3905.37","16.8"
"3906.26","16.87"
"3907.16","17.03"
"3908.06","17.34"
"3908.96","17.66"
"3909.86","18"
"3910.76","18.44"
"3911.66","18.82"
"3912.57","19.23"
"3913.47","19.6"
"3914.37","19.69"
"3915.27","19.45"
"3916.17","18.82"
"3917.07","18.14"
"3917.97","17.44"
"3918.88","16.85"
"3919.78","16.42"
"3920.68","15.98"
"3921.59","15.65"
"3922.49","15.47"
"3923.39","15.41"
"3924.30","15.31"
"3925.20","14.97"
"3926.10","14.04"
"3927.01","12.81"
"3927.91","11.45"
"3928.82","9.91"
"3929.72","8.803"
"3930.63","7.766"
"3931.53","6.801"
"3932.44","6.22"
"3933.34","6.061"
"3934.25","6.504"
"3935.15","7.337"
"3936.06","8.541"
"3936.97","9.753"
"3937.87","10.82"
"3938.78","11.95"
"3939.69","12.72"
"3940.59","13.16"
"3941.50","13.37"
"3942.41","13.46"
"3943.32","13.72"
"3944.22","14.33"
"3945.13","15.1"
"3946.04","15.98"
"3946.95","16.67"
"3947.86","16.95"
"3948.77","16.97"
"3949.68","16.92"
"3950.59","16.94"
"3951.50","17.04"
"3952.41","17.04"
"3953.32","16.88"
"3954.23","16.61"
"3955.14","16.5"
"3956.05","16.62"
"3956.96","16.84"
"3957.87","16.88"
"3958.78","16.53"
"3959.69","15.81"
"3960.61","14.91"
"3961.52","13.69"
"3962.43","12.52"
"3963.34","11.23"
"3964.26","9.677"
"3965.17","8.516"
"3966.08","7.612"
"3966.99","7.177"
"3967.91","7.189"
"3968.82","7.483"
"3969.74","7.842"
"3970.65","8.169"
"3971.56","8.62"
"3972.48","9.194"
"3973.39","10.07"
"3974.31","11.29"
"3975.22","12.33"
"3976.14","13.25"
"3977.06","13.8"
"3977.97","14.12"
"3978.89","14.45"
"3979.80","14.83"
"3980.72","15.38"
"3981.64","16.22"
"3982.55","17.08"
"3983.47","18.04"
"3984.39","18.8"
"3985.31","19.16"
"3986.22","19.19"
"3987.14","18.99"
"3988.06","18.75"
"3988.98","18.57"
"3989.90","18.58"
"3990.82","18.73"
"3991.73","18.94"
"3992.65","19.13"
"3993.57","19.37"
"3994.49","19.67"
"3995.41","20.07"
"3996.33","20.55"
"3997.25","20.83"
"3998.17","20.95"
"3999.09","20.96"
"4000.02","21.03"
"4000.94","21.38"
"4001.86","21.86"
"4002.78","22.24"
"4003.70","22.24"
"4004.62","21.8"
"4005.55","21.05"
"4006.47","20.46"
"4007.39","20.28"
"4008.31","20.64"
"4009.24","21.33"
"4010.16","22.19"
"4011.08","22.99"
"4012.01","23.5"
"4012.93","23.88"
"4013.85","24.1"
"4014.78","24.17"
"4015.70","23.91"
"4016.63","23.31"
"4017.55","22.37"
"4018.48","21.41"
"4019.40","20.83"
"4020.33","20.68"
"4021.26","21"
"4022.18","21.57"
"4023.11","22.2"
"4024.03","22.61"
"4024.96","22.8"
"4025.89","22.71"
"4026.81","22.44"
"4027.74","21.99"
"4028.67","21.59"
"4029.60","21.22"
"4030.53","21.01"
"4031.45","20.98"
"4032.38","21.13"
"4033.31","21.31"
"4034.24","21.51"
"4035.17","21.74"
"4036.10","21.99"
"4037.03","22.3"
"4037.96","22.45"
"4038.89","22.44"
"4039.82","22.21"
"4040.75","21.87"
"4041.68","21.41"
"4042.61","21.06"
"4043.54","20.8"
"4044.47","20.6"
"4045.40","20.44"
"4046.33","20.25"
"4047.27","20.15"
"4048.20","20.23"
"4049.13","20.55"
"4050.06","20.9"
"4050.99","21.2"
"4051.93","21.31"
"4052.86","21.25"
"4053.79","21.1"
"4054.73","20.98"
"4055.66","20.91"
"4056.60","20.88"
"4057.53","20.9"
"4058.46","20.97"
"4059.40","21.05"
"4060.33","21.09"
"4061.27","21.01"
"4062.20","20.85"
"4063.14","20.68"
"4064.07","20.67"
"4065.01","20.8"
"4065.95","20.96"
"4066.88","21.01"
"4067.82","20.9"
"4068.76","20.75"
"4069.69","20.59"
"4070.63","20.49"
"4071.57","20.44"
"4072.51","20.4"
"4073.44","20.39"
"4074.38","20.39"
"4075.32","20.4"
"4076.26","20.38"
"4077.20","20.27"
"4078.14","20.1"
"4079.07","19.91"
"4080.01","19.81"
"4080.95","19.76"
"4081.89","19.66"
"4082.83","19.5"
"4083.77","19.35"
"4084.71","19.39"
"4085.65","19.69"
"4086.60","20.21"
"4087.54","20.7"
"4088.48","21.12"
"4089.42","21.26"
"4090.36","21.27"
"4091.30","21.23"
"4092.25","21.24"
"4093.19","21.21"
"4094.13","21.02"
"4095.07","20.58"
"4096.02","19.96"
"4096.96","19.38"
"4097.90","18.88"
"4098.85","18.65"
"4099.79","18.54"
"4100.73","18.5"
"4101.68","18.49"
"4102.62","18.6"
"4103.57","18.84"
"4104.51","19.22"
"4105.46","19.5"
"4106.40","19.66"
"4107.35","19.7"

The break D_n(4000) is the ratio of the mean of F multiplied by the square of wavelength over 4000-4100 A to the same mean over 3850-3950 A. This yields 1.53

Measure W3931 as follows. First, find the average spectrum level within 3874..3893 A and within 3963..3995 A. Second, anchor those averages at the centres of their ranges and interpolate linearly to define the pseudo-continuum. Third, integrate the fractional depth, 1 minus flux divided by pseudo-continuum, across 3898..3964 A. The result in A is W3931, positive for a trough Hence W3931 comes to -2.9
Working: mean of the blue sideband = 14.3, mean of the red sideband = 14.1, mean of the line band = 14.8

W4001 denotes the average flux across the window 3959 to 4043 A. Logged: 18.5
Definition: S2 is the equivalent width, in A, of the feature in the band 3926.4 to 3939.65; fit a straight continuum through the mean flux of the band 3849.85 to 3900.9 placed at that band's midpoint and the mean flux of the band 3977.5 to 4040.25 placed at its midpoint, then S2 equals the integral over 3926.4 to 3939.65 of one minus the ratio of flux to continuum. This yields 6.4 A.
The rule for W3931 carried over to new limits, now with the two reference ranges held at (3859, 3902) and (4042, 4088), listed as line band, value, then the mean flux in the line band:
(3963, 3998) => 6.74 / 14.6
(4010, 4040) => -4.43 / 22.2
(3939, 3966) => 3.72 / 14.8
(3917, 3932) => 2.52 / 13.6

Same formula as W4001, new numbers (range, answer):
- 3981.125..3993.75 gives 18.5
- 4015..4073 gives 21.3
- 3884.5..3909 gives 14.9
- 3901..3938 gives 14.5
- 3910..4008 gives 15.2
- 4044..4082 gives 20.6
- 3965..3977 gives 9.3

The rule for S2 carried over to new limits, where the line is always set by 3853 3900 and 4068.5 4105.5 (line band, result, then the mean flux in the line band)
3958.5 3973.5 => 6.0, 10.3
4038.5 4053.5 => -1.6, 21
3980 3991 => -0.2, 18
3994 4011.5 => -3.0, 21.2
